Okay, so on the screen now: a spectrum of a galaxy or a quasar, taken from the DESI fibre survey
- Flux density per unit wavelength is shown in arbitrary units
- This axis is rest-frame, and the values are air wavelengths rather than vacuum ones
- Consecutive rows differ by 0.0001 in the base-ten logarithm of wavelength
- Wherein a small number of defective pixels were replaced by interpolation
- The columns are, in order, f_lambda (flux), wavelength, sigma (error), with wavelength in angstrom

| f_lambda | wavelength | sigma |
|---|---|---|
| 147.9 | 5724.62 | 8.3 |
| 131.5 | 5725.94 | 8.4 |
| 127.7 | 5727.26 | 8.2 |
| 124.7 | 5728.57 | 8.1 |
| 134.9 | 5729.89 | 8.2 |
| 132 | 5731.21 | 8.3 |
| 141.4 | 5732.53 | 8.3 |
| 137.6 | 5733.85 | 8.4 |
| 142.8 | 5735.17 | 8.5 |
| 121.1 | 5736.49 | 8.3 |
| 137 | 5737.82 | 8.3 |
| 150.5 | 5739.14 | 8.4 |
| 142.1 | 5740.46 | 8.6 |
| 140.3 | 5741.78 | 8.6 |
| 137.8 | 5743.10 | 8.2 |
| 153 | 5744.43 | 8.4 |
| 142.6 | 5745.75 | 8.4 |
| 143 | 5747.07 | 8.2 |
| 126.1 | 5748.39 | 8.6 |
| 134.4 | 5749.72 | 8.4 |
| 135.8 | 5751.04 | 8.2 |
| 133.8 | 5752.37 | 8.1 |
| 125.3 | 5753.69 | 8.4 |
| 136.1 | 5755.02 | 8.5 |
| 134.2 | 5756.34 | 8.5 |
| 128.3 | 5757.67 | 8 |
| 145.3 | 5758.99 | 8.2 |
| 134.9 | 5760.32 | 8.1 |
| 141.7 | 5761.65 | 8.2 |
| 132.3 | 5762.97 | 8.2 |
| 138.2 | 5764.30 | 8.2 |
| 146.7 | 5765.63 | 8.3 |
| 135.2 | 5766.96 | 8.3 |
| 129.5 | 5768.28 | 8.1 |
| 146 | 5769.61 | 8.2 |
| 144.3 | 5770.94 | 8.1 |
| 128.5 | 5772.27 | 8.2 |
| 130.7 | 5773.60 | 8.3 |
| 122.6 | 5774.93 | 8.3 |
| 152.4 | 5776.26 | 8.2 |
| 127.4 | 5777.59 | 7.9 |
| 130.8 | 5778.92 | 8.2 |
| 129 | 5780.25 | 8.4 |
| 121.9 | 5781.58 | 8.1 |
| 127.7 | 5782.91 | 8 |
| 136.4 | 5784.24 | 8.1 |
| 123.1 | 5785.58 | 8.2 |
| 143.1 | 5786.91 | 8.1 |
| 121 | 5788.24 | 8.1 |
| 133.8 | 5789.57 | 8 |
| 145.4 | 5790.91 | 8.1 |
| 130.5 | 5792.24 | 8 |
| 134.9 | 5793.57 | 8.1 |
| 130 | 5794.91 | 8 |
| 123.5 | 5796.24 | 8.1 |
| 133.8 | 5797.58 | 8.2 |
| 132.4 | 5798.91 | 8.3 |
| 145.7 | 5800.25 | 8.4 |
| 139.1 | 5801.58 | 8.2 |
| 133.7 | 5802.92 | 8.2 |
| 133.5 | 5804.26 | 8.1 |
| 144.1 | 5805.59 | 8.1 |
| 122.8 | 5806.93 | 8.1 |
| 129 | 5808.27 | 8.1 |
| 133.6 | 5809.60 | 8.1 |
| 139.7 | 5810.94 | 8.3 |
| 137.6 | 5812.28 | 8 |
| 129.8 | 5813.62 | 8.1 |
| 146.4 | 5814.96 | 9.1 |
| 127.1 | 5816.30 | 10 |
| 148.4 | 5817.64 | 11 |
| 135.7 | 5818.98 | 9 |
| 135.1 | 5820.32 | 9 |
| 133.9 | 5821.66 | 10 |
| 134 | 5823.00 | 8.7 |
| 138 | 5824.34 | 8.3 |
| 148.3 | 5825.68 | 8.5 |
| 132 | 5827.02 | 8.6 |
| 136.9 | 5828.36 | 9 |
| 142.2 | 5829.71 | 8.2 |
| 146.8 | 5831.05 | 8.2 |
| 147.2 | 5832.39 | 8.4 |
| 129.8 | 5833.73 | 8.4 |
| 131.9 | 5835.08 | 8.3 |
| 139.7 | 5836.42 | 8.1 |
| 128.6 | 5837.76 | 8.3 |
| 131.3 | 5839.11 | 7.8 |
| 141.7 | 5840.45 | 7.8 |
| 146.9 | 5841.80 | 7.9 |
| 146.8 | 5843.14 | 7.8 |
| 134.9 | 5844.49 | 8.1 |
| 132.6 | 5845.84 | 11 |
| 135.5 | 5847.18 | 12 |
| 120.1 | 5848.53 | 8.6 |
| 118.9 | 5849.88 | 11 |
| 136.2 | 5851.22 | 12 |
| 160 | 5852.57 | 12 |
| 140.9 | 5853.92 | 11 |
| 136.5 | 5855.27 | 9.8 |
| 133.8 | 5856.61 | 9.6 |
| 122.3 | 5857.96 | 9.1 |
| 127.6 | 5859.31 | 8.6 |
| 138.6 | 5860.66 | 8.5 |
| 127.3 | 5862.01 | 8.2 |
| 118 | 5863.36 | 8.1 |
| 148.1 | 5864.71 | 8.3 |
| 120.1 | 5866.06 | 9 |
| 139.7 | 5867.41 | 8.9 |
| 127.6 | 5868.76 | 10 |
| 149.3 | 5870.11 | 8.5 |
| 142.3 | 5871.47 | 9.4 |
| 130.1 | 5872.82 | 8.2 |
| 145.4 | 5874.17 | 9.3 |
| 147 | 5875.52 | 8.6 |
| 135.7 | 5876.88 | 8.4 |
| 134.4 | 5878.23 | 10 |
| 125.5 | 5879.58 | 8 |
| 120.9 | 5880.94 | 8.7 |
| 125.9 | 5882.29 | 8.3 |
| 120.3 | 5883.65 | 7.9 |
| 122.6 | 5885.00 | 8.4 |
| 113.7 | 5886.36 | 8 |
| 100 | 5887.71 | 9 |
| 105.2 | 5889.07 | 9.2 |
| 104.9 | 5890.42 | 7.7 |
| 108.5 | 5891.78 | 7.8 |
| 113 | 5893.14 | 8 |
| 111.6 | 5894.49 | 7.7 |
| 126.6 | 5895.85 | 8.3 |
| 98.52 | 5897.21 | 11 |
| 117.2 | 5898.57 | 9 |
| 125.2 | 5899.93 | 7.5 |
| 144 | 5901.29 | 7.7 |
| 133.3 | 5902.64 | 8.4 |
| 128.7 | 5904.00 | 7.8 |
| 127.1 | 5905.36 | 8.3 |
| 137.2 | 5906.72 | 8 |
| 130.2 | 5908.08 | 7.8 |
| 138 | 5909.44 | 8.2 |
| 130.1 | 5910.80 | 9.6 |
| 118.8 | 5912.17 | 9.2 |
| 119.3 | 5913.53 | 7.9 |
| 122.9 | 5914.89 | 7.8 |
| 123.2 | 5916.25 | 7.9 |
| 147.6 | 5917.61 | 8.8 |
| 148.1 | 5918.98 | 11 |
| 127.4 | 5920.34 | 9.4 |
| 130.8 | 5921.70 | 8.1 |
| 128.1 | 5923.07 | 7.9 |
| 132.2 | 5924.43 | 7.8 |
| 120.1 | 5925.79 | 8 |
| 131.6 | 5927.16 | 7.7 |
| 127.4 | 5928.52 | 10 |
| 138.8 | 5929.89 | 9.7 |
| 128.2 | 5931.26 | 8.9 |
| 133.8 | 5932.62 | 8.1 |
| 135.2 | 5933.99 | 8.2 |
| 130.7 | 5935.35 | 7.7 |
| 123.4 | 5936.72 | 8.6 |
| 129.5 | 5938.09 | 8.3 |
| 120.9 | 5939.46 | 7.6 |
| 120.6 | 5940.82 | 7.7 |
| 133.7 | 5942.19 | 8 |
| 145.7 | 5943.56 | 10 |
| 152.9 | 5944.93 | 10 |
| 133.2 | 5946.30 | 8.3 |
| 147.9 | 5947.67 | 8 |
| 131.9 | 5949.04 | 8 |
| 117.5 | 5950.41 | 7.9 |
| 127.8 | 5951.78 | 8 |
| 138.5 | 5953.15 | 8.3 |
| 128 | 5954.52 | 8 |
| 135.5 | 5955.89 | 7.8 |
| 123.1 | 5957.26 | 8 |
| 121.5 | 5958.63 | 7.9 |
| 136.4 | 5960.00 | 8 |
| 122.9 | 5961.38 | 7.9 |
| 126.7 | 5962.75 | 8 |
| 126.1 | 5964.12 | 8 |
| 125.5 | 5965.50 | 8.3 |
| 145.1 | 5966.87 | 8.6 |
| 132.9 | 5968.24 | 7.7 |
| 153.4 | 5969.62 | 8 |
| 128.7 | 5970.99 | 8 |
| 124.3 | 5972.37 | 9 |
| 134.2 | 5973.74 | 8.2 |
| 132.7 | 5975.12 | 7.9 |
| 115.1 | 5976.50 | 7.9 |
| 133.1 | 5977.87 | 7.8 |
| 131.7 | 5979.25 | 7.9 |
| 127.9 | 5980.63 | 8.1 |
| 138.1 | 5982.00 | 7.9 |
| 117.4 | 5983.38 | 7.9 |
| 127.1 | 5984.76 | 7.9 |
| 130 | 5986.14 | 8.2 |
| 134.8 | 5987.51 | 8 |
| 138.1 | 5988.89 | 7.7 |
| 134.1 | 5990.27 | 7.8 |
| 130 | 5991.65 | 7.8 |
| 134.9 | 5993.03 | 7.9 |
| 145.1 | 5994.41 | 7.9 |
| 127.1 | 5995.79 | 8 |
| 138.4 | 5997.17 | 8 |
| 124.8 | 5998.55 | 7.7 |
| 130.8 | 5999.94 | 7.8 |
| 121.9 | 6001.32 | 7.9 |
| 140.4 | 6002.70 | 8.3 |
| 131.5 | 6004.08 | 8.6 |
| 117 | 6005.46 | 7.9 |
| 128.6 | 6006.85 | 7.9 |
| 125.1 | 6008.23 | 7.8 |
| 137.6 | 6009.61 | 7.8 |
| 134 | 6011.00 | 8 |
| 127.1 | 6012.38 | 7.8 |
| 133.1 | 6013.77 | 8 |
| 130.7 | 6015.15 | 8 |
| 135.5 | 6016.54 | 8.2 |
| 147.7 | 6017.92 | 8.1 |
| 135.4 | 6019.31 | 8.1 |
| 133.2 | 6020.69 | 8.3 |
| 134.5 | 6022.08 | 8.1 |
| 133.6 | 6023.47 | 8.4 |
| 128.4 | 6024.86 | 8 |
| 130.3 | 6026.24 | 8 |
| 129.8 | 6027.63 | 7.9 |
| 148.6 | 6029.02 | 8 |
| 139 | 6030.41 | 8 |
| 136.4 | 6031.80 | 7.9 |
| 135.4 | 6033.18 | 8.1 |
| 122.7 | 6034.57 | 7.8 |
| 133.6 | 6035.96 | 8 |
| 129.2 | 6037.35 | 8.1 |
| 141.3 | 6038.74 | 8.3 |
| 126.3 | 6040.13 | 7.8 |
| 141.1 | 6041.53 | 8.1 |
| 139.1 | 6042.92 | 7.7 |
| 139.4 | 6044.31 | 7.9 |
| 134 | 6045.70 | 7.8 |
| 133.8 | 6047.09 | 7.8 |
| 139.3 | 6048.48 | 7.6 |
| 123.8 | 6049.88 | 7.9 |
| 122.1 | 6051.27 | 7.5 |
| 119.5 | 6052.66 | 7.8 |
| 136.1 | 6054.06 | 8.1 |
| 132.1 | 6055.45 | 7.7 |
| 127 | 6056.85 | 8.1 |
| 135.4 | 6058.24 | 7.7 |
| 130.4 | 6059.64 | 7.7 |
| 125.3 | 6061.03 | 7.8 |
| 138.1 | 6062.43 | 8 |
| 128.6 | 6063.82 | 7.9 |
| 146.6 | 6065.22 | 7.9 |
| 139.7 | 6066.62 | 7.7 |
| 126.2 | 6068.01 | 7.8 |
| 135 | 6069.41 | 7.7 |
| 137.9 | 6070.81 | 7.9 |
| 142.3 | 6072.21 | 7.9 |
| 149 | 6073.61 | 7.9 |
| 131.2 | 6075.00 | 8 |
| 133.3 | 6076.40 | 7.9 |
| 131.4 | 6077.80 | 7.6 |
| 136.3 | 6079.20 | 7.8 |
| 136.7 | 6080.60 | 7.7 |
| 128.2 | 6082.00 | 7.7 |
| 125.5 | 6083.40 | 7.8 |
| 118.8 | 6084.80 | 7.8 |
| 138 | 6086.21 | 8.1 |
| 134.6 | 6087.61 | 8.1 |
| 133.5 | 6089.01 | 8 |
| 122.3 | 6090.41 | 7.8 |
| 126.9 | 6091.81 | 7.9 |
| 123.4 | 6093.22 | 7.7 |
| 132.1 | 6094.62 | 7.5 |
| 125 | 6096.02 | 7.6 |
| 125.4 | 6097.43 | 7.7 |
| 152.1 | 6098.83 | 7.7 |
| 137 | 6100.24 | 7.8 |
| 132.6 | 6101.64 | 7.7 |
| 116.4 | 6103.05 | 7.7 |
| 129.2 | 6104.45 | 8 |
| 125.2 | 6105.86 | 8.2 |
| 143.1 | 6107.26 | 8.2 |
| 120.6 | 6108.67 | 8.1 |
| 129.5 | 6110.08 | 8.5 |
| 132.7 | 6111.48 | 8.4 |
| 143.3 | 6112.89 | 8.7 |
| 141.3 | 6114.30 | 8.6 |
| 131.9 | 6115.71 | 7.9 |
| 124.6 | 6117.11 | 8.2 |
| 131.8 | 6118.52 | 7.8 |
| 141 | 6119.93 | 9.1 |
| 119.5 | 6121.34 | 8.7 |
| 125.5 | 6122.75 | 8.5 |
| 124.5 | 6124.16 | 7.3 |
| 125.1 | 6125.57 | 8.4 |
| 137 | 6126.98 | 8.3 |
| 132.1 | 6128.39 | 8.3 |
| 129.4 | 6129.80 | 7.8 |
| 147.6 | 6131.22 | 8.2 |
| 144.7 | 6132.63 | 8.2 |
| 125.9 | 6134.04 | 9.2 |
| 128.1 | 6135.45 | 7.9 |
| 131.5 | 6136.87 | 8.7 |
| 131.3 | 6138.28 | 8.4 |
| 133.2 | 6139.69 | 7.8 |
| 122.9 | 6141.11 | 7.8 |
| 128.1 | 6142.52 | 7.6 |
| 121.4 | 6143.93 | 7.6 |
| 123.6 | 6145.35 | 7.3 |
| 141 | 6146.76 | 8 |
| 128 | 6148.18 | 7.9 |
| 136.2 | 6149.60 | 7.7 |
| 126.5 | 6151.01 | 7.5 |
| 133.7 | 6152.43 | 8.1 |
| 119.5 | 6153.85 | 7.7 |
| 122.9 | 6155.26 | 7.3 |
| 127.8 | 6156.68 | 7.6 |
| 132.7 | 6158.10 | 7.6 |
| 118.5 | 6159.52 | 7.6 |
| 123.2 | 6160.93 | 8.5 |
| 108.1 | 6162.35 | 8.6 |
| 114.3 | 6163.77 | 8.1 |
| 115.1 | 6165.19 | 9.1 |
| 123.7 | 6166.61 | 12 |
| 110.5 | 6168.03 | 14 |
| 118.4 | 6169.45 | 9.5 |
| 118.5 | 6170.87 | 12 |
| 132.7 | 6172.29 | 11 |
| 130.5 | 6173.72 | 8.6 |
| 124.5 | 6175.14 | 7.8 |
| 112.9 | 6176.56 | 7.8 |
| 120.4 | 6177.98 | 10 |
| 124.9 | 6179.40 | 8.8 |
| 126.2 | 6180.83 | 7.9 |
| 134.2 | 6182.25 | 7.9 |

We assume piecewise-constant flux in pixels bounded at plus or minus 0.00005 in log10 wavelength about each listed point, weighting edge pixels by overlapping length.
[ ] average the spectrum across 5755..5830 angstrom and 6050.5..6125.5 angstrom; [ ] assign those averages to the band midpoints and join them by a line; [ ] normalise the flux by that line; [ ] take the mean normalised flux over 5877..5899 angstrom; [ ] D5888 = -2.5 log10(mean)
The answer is 0.155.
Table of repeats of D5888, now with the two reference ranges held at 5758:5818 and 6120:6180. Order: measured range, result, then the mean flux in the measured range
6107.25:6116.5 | -0.06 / 134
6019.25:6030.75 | -0.04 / 135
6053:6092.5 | -0.04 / 133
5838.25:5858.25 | -0.02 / 136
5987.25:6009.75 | -0.02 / 132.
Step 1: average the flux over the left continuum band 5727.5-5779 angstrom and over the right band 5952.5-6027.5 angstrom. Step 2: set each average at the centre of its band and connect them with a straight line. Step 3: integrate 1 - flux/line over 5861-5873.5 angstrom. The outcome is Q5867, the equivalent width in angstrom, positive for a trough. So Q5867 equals 0.0 angstrom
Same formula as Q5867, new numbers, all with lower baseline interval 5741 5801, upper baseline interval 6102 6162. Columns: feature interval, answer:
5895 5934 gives 1.1 angstrom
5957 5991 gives 0.4 angstrom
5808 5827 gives -0.4 angstrom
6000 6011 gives 0.2 angstrom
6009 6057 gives -0.9 angstrom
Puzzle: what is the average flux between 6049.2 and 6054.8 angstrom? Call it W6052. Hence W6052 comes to 126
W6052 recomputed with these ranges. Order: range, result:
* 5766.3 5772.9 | 137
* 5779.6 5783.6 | 126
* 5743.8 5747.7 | 146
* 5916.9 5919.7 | 147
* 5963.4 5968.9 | 132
